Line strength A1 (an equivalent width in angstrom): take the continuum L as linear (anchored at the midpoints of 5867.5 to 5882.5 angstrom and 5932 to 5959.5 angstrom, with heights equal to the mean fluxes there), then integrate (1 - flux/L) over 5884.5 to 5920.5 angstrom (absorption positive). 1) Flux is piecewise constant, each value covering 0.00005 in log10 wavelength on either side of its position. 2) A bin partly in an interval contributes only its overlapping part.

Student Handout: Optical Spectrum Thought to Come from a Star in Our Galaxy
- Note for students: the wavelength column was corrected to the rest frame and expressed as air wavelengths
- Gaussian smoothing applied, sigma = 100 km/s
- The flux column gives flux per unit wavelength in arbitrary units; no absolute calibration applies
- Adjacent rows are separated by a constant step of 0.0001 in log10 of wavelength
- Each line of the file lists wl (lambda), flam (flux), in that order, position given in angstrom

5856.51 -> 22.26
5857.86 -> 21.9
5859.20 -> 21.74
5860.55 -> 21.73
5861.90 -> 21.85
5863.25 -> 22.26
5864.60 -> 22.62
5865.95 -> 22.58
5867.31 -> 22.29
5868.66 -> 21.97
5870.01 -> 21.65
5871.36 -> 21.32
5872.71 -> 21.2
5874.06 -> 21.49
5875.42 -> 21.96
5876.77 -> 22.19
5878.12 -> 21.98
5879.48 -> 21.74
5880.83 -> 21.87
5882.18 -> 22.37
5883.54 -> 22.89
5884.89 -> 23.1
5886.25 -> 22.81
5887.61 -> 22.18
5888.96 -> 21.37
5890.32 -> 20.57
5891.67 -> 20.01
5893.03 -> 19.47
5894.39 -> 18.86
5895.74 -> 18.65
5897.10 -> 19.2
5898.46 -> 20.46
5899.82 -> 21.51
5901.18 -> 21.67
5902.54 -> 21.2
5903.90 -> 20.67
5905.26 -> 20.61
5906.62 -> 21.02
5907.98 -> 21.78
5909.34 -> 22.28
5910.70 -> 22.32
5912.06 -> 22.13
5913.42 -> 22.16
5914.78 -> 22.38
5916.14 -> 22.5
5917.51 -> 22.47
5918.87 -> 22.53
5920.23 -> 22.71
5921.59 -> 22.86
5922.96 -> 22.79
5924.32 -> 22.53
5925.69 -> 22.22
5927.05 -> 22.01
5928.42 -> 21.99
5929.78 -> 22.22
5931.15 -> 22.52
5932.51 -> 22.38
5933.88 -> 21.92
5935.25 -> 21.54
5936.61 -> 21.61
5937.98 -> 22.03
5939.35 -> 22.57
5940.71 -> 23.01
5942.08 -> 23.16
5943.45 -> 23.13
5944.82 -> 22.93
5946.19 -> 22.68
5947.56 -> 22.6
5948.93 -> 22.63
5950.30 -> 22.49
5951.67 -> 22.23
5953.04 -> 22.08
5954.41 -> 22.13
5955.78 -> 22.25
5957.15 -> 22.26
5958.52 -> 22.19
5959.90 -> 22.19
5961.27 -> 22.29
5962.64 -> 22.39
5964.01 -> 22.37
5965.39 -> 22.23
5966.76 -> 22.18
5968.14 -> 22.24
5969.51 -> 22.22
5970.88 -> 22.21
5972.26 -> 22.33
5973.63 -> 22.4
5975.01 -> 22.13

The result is 1.2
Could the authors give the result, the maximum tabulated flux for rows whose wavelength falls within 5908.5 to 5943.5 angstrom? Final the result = 23.16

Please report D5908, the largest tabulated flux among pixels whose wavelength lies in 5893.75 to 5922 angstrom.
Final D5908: 22.86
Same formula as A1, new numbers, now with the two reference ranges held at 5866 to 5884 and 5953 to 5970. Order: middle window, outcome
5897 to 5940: 0.29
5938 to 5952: -0.34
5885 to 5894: 0.35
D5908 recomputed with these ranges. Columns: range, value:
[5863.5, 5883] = 22.62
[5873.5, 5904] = 23.1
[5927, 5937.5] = 22.52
